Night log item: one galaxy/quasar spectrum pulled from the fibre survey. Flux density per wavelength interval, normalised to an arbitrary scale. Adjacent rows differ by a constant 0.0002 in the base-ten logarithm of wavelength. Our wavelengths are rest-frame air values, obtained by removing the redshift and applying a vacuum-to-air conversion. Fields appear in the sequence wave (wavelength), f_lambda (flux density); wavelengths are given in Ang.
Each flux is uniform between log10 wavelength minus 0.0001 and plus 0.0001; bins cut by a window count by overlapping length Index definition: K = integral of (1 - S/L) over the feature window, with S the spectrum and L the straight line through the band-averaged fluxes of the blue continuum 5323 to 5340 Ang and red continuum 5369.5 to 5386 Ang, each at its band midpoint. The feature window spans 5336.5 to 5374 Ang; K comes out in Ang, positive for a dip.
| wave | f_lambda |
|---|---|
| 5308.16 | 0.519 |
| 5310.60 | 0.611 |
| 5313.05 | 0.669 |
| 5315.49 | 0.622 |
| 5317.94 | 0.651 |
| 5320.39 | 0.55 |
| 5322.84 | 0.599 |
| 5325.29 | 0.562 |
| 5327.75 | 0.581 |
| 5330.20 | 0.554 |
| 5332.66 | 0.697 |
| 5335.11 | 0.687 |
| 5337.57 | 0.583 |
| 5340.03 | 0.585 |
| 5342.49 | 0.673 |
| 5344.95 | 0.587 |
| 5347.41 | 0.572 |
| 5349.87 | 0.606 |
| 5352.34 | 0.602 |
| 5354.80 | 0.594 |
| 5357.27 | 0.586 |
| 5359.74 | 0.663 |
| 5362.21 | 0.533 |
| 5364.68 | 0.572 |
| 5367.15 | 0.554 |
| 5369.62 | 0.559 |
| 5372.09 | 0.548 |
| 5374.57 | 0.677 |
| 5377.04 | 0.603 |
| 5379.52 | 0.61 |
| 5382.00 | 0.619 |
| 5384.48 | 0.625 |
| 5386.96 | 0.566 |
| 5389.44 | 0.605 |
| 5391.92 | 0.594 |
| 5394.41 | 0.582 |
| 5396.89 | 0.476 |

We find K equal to 1.2 Ang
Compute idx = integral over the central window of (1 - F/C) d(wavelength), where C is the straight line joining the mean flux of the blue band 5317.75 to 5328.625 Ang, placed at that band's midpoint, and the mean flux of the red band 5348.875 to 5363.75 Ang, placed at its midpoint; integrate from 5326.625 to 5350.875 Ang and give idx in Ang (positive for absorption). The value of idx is -0.97 Ang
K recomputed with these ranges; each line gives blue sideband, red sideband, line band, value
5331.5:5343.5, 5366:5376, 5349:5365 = 0.4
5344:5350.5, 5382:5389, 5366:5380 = 0.1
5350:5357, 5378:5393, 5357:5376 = 0.4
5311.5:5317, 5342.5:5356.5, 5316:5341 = 0.8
